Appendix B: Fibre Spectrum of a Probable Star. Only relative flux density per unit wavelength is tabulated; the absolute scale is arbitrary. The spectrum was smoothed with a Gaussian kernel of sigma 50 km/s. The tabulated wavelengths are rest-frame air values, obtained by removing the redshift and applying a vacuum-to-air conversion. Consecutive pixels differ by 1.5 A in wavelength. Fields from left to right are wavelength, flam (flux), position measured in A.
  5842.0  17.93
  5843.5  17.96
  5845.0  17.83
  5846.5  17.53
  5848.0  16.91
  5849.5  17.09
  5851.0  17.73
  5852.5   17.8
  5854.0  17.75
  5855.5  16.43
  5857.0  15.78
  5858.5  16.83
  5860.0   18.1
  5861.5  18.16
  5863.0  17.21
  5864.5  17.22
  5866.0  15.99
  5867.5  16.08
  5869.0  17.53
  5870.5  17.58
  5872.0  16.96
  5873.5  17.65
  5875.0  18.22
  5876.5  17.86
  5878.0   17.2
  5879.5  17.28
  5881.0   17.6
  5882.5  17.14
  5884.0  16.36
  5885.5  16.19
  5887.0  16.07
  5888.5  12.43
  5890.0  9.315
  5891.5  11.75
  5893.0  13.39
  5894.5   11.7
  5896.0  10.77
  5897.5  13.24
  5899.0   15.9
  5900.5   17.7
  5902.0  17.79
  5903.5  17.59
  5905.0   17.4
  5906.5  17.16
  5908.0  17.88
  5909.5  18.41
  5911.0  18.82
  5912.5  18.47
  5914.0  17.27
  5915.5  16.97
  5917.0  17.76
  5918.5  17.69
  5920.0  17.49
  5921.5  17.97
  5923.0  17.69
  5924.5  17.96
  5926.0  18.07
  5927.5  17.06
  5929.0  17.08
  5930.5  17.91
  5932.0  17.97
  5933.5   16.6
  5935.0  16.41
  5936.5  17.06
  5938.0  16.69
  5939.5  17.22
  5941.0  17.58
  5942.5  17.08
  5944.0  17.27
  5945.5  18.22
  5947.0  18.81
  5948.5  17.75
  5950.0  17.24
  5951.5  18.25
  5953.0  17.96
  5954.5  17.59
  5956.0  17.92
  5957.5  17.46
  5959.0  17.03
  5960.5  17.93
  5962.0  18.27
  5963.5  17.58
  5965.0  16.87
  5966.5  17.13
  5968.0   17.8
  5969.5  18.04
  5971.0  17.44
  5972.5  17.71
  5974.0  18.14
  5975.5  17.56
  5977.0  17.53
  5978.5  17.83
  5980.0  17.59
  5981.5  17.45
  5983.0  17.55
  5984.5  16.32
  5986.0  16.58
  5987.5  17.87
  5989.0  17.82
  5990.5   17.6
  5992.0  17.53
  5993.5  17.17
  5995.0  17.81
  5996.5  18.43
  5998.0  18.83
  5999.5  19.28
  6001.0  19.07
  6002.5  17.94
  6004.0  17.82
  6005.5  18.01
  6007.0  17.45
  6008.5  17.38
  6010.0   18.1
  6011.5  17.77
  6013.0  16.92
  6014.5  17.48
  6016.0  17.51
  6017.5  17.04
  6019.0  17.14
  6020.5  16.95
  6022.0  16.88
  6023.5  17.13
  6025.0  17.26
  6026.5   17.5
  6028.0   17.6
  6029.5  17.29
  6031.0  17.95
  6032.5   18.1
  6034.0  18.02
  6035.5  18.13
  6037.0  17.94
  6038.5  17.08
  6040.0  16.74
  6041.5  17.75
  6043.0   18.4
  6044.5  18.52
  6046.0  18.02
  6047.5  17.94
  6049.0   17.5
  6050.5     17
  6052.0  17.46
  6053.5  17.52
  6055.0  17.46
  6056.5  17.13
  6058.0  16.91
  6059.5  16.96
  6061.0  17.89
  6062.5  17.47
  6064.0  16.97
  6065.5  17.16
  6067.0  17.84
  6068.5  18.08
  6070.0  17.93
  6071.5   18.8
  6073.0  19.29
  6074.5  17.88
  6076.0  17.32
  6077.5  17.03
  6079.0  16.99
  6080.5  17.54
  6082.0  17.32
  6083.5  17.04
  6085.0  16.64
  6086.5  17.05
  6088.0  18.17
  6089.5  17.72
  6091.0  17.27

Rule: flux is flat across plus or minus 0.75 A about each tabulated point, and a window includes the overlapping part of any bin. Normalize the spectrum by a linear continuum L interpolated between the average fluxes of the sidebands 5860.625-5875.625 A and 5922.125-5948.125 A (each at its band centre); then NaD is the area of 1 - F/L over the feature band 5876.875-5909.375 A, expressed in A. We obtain 3.6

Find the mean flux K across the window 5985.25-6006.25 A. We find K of 18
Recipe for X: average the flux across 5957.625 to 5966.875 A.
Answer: 17.5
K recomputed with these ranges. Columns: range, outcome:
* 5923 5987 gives 17.5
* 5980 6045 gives 17.6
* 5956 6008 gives 17.7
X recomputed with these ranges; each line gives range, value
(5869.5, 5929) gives 16.5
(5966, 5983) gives 17.7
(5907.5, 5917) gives 18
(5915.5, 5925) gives 17.7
